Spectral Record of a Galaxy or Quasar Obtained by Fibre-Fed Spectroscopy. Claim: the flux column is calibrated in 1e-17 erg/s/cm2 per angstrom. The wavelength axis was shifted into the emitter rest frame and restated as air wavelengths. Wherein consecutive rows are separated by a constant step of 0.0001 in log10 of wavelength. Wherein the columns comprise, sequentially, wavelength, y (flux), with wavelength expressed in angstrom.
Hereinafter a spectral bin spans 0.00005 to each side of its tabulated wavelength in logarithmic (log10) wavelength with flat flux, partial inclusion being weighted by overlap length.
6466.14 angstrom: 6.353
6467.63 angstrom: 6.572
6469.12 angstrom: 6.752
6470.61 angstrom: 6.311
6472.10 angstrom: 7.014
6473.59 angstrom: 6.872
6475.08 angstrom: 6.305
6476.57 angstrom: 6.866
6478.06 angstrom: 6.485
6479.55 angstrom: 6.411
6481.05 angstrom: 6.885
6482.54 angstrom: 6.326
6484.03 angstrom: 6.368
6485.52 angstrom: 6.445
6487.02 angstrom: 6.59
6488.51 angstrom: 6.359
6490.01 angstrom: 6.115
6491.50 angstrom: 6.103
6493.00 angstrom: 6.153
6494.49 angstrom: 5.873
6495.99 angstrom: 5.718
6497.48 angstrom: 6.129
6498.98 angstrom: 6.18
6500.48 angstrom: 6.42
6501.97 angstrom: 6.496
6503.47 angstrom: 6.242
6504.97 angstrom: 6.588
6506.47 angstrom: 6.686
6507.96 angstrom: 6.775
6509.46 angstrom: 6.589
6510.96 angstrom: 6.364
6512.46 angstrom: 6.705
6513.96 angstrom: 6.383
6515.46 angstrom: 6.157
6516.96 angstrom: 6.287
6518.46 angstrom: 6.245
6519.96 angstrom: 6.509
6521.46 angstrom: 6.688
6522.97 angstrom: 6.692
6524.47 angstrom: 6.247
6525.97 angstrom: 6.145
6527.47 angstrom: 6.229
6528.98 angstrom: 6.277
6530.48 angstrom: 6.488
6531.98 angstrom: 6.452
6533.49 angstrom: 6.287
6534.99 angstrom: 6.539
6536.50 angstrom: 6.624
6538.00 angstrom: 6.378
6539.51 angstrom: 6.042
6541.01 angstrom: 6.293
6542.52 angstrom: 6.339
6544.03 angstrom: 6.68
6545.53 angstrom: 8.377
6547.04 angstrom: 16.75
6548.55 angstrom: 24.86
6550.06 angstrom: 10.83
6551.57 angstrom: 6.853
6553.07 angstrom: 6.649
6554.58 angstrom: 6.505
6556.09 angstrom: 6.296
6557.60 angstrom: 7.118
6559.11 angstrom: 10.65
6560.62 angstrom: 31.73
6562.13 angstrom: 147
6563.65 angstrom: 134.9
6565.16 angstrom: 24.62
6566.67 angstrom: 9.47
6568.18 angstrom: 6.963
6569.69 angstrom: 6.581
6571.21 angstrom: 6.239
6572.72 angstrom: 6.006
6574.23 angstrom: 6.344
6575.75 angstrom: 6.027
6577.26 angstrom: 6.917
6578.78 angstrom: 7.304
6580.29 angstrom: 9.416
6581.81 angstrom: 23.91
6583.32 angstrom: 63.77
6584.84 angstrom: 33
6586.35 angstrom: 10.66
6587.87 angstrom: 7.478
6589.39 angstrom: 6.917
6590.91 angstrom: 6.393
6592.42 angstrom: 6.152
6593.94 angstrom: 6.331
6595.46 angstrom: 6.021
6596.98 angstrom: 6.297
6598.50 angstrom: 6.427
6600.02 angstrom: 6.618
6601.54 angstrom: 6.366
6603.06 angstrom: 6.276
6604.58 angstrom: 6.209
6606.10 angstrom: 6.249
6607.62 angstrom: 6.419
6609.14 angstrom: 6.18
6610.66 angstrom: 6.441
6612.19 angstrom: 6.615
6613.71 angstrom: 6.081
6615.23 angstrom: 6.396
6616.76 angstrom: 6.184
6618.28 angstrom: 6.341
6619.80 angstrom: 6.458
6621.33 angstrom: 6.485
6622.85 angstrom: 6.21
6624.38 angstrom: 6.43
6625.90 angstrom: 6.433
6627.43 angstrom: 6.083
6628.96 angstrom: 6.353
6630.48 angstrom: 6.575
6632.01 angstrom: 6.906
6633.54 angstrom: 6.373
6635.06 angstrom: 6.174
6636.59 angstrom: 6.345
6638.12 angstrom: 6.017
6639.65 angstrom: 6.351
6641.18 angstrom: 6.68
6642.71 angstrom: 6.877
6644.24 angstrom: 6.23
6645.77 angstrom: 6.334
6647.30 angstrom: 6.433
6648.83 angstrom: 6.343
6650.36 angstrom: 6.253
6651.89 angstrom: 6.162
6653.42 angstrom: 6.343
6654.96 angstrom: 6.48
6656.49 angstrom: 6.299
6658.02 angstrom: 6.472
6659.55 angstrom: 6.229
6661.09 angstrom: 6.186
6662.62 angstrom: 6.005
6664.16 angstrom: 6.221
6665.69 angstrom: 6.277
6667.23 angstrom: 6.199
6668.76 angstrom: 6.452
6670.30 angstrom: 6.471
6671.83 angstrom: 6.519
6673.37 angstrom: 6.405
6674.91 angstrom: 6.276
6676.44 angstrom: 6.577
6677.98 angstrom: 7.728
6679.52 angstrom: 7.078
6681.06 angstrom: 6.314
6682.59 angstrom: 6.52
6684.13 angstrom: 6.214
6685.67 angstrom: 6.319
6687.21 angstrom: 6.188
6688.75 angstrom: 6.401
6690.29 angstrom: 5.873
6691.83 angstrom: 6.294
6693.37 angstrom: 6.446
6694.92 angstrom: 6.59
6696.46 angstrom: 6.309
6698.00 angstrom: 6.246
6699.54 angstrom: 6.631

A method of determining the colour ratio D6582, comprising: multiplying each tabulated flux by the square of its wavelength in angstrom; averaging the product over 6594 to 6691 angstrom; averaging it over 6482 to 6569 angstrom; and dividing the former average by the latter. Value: 0.52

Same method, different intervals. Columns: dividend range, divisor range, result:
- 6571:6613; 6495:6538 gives 1.66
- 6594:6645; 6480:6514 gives 1.04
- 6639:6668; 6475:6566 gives 0.53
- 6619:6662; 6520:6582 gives 0.42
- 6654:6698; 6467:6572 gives 0.58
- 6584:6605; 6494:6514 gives 1.43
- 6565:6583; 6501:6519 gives 1.71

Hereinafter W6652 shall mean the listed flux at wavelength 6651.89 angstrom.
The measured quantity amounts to 6.162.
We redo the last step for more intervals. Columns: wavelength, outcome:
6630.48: 6.575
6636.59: 6.345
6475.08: 6.305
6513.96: 6.383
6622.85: 6.21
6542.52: 6.339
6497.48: 6.129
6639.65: 6.351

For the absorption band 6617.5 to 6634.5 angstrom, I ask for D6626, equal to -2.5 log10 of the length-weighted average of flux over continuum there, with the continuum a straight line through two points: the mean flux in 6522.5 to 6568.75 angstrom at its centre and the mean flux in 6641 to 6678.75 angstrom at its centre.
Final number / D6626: 0.463 mag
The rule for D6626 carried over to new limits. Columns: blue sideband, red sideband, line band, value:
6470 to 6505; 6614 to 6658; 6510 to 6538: 0.00 mag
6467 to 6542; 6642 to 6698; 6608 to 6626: 0.01 mag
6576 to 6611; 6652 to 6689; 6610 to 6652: 0.35 mag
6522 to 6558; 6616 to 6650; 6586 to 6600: 0.03 mag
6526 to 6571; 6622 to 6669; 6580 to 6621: 0.20 mag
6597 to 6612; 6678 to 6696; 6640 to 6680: 0.00 mag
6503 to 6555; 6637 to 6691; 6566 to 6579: 0.04 mag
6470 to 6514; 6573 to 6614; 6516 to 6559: 0.07 mag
